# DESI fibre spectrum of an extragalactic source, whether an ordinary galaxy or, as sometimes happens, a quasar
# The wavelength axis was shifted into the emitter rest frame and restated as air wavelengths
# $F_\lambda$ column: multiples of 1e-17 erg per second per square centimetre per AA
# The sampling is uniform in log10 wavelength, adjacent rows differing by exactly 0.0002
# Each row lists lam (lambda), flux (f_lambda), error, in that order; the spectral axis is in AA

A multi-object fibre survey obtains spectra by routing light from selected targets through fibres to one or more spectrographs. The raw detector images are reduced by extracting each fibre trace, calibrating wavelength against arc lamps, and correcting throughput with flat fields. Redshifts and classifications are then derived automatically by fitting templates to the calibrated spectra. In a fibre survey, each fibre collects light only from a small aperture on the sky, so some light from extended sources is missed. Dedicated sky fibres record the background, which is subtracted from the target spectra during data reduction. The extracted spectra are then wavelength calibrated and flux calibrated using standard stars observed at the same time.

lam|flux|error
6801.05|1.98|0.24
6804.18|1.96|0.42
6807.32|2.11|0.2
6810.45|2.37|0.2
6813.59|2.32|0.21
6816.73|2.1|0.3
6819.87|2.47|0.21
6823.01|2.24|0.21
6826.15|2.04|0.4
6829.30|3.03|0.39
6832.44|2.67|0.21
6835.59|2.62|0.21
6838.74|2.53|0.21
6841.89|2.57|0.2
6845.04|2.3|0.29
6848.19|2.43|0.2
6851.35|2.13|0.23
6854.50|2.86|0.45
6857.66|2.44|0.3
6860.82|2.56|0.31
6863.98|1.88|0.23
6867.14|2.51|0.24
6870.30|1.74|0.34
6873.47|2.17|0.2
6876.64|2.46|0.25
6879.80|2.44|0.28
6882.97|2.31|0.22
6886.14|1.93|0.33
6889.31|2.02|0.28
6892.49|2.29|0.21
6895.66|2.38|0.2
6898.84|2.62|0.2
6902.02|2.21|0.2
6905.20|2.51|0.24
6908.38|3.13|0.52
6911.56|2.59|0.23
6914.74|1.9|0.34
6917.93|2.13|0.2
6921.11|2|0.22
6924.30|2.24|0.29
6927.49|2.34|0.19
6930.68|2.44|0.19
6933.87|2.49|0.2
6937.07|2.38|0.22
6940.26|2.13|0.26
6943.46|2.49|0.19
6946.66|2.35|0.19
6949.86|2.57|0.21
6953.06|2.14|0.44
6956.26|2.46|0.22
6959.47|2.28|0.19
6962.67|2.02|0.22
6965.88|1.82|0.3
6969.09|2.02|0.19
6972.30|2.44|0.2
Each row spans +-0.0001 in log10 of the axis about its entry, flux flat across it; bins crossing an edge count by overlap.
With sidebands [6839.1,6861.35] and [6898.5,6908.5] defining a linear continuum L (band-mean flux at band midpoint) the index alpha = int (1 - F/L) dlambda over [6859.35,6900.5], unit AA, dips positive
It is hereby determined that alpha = 4.2 AA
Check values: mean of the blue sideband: 2.47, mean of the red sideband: 2.54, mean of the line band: 2.25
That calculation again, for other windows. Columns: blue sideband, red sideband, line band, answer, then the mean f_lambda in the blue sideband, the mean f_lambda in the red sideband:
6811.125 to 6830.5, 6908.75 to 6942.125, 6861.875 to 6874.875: 1.3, 2.35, 2.3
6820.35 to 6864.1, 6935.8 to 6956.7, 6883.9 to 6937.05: 1.5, 2.47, 2.35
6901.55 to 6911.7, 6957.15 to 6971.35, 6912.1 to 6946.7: 2.1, 2.66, 2.07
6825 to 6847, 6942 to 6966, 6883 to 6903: 1.4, 2.54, 2.29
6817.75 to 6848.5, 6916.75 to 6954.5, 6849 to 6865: 0.3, 2.49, 2.31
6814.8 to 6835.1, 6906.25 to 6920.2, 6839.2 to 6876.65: 1.4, 2.43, 2.42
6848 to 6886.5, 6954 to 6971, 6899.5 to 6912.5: -2.2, 2.3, 2.13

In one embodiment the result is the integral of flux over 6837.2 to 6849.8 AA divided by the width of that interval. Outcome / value 2.46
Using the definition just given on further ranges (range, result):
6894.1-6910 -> 2.57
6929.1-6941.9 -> 2.36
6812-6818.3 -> 2.21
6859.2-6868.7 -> 2.32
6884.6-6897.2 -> 2.16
